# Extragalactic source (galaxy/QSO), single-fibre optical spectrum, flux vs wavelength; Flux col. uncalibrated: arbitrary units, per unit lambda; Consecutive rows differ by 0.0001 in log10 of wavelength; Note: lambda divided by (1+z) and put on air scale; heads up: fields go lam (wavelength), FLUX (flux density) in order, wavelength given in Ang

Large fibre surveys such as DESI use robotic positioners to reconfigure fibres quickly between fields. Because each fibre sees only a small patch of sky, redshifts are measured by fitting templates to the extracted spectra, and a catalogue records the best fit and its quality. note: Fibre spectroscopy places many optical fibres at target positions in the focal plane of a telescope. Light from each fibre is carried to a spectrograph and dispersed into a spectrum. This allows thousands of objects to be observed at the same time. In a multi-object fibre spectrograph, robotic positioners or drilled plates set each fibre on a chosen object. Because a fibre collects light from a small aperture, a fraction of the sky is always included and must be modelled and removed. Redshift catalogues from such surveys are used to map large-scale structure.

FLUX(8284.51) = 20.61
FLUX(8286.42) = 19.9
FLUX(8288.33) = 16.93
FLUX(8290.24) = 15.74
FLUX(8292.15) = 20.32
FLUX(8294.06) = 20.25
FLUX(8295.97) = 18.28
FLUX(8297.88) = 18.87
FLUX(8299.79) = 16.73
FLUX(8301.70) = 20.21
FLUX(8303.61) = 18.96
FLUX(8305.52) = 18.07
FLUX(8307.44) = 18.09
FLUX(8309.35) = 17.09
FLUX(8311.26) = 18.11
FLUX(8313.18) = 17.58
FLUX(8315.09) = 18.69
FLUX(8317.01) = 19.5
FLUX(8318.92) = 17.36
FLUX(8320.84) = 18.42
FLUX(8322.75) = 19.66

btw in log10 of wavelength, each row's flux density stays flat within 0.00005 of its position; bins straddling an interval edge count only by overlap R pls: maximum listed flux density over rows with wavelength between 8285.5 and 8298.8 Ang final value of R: 20.32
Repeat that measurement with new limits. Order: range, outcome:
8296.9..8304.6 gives 20.21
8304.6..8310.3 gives 18.09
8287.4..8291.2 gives 16.93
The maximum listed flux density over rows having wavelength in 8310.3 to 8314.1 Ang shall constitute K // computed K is 18.11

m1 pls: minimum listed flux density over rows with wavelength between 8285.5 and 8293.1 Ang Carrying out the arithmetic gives 15.74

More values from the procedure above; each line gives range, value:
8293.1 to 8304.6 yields 16.73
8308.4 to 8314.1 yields 17.09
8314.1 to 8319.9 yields 17.36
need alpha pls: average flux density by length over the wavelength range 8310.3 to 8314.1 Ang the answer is 17.8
